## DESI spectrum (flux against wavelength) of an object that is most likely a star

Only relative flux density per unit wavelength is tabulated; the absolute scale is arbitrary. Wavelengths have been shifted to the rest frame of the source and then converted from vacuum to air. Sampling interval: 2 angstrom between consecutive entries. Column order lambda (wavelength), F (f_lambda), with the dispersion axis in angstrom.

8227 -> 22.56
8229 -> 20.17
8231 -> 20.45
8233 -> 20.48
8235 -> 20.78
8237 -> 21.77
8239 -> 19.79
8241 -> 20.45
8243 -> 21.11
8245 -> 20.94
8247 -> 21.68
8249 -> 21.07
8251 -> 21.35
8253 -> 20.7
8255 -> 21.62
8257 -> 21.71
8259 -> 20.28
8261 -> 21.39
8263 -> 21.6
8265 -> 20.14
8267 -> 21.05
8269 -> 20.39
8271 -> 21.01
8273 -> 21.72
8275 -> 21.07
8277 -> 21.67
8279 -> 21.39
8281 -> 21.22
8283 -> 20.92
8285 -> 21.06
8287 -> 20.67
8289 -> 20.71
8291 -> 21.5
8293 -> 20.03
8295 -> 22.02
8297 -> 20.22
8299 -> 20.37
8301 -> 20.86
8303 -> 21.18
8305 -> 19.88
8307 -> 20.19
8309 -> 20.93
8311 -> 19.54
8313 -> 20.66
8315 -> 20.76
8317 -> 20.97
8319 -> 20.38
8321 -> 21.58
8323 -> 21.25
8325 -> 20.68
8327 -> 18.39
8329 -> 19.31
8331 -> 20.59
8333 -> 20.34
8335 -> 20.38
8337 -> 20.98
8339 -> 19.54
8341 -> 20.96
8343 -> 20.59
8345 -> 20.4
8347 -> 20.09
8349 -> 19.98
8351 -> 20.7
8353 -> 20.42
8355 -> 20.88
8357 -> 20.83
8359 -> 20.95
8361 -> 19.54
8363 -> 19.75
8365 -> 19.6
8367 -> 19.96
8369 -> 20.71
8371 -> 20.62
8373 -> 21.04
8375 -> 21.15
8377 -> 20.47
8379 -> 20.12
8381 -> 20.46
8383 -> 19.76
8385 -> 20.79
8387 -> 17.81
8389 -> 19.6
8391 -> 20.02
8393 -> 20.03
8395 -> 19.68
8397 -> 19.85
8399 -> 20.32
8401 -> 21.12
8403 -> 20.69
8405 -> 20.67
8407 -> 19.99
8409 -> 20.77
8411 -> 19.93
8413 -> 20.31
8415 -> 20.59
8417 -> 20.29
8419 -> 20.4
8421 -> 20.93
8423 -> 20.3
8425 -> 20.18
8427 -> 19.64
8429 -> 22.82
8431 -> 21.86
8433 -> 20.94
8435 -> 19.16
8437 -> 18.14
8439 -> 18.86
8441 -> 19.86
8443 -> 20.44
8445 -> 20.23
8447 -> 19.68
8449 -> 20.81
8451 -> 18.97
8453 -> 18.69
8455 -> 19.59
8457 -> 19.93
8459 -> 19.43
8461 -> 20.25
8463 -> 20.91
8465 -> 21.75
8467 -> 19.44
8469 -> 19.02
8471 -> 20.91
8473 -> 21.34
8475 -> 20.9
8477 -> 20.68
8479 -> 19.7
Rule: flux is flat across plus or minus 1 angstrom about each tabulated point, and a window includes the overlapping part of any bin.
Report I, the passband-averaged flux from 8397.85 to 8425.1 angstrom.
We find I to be 20.5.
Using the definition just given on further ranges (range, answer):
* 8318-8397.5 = 20.3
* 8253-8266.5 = 21.1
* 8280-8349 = 20.6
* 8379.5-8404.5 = 20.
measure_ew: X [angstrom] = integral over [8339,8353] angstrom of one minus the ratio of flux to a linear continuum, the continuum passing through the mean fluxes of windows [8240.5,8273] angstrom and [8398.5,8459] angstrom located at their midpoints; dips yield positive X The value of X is 0.2 angstrom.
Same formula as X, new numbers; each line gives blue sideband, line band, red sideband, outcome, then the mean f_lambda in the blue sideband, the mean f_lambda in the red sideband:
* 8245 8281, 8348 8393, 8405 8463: 0.62 angstrom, 21.2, 20.1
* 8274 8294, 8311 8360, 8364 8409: 0.36 angstrom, 21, 20.2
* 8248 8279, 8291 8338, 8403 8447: 0.77 angstrom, 21.1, 20.3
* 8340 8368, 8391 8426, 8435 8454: -0.91 angstrom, 20.3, 19.5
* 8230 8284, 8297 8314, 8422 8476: 0.30 angstrom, 21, 20.1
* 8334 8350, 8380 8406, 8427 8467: 0.22 angstrom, 20.4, 20.1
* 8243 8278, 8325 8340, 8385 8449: 0.52 angstrom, 21.1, 20.2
